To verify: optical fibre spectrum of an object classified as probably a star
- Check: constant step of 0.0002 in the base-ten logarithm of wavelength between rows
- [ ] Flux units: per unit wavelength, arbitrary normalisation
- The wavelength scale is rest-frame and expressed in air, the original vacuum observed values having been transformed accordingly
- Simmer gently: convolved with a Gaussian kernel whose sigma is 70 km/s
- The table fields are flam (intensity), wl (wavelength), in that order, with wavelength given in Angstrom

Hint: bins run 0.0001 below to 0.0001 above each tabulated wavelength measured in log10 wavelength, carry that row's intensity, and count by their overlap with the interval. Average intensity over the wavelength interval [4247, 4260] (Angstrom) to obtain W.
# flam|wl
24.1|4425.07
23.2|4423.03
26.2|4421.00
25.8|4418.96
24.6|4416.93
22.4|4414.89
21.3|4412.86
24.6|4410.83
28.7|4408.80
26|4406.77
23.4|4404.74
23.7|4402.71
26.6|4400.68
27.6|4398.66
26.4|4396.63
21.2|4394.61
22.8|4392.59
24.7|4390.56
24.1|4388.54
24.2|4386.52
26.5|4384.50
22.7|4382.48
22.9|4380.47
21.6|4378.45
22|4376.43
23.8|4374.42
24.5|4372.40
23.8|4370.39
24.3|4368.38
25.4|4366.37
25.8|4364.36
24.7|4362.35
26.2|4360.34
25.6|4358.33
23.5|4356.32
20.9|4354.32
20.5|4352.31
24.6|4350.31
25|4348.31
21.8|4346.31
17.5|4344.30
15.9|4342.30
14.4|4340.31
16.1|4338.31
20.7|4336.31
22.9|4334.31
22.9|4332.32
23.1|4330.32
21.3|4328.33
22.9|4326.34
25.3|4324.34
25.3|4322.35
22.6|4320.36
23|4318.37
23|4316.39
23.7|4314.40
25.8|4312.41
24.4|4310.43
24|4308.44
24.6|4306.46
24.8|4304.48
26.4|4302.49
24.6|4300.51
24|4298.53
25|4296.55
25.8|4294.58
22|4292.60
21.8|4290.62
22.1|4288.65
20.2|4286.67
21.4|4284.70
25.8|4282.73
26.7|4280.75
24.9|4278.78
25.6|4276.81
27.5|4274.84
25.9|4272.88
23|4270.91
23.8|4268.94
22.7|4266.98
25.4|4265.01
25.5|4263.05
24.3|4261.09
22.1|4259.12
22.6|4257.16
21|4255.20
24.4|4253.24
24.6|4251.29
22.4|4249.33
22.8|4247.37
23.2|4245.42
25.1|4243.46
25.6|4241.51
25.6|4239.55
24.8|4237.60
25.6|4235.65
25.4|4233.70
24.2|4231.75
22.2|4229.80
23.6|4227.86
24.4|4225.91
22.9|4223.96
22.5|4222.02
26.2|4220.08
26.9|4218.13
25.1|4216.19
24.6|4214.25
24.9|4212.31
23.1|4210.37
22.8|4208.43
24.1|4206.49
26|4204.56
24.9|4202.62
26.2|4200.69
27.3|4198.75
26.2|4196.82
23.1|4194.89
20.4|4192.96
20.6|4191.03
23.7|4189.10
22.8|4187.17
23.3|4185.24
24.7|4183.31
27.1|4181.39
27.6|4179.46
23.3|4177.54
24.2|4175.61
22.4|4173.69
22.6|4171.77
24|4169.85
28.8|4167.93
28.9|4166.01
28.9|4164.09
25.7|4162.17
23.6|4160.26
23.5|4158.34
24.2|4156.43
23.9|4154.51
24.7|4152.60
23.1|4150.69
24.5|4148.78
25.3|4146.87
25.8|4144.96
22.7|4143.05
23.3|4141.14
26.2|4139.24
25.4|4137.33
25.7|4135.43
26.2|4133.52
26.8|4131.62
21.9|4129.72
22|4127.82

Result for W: 22.9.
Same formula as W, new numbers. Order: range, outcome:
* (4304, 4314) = 24.7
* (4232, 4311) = 24.2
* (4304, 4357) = 22.2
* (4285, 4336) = 23.6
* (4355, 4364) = 24.9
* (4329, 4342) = 19.8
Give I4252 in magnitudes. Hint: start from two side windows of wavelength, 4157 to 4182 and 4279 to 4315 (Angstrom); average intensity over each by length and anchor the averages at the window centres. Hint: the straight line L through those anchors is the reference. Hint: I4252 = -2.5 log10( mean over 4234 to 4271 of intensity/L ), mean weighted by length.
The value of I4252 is 0.026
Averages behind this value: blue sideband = 25.4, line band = 24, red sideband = 24.1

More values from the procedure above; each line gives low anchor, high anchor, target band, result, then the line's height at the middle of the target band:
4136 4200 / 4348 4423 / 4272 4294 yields 0.019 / 24.4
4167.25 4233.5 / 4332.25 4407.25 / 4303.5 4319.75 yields -0.029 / 23.5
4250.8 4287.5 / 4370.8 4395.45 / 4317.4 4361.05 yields 0.086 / 23.7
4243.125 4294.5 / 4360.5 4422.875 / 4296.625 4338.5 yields 0.020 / 24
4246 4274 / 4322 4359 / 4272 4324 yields -0.077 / 22.6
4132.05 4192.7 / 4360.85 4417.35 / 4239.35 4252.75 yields 0.020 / 24.6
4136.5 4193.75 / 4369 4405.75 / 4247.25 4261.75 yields 0.061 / 24.3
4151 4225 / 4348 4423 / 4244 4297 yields 0.030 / 24.5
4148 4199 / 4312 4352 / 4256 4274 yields -0.045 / 23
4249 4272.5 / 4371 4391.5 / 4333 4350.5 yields 0.198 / 23.7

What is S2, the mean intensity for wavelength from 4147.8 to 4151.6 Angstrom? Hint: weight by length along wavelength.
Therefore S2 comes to 23.8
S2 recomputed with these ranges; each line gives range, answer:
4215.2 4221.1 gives 26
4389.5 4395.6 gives 22.9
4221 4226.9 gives 23.3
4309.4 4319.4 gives 24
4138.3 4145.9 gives 24.5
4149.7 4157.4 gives 24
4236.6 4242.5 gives 25.3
